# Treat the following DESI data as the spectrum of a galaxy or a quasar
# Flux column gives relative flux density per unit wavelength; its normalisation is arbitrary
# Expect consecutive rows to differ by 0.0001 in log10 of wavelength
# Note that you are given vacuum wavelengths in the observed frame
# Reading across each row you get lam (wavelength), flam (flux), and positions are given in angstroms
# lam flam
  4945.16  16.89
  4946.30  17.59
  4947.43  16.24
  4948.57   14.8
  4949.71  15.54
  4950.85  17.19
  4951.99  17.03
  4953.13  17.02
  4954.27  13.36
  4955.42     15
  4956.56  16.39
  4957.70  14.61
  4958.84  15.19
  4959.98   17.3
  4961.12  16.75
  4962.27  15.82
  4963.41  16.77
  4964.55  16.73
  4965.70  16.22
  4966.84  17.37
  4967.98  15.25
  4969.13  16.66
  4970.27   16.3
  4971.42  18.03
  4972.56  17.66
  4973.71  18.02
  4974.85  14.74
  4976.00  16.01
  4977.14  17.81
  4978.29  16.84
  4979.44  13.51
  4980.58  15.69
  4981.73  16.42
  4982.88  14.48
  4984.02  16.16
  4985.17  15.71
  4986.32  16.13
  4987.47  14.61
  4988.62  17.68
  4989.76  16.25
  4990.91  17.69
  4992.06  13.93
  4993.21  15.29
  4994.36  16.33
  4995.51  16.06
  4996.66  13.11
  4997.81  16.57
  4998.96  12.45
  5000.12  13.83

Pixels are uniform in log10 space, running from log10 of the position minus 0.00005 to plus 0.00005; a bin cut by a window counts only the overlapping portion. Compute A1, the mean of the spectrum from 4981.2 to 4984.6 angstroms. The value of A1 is 15.7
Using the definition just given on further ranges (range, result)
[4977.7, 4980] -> 15.2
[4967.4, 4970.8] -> 16.1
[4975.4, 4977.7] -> 16.9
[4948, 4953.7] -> 16.3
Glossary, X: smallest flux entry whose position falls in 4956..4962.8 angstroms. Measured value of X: 14.61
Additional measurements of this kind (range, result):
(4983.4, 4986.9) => 15.71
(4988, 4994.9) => 13.93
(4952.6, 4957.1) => 13.36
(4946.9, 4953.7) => 14.8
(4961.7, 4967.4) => 15.82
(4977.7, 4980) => 13.51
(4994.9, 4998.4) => 13.11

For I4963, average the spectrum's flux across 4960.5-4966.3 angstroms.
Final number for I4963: 16.5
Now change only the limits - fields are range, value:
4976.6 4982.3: 16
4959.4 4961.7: 17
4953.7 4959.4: 14.9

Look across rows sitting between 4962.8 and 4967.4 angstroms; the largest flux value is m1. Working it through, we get 17.37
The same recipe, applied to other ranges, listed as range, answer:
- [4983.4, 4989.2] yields 17.68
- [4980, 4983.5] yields 16.42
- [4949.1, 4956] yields 17.19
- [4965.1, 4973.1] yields 18.03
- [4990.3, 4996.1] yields 17.69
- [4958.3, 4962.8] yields 17.3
